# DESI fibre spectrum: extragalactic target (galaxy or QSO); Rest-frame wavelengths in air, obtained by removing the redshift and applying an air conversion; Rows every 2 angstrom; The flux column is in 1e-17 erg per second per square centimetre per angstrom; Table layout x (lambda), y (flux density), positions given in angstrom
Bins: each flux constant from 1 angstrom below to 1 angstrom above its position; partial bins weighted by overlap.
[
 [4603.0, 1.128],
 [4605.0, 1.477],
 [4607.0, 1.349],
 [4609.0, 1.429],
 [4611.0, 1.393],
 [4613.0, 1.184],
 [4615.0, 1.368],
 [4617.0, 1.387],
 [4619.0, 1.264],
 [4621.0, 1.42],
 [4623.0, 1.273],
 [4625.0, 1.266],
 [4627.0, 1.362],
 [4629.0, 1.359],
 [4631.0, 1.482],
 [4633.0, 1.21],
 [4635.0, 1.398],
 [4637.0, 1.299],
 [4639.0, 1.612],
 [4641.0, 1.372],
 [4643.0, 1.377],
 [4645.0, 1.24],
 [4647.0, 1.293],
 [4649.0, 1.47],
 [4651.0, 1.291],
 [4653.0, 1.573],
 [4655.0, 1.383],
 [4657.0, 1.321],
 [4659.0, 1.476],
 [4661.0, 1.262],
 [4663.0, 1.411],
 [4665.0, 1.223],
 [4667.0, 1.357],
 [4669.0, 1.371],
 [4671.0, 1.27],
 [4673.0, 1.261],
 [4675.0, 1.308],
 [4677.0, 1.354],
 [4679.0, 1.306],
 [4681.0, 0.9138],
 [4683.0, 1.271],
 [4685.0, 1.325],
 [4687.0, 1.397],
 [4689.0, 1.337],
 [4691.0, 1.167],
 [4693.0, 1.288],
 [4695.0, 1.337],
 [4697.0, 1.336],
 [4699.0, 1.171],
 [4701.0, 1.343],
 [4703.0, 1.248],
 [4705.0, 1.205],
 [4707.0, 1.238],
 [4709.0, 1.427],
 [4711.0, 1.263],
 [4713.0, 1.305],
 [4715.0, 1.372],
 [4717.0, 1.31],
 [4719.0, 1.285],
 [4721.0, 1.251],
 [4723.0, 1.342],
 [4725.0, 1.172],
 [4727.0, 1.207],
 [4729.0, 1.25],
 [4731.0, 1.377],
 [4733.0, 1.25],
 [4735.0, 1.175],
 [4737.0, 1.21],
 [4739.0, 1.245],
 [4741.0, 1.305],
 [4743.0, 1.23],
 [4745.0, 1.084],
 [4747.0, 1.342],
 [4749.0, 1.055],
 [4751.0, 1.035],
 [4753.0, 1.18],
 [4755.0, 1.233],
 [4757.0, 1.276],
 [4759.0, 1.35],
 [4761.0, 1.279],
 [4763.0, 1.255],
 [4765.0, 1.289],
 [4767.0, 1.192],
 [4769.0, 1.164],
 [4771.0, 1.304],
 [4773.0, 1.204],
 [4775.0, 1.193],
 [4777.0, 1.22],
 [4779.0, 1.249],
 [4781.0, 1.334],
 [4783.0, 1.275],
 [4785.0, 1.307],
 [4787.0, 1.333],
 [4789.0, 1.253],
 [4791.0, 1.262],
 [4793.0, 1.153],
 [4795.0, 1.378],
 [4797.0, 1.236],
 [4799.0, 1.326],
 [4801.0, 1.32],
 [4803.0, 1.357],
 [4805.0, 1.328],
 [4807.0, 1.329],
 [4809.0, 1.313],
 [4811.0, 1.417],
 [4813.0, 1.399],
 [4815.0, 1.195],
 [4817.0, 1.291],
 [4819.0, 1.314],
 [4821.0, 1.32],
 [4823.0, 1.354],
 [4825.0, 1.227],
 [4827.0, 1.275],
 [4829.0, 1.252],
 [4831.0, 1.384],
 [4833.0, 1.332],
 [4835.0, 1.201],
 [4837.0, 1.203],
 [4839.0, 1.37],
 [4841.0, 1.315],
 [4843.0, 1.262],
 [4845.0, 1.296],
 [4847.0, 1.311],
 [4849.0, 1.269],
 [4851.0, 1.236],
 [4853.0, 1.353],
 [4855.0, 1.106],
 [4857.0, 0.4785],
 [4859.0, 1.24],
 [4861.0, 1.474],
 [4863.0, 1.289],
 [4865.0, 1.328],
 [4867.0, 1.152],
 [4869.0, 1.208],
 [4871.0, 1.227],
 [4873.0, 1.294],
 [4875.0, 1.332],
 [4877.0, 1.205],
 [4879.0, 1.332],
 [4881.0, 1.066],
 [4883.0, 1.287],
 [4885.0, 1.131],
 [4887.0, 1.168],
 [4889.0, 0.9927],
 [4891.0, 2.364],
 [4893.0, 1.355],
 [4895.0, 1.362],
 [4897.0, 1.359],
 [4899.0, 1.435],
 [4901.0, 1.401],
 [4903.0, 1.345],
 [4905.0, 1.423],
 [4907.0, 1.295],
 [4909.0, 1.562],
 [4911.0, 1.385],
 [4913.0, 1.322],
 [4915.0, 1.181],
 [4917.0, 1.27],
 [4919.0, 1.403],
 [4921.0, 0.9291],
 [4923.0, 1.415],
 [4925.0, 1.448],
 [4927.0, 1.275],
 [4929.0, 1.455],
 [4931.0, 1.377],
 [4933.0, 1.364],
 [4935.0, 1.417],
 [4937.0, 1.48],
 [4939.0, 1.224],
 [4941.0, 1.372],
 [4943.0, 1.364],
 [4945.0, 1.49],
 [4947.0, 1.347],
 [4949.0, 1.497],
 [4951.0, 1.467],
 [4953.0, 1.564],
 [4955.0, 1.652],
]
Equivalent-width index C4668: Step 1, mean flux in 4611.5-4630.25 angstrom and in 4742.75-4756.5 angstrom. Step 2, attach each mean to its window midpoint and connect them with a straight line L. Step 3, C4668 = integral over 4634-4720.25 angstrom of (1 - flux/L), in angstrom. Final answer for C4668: -4.4 angstrom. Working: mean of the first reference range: 1.32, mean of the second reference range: 1.17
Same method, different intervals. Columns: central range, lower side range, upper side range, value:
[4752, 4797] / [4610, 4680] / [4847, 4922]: 1.9 angstrom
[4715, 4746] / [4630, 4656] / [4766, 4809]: 1.6 angstrom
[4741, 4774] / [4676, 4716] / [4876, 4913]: 2.1 angstrom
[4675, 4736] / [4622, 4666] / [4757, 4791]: 1.9 angstrom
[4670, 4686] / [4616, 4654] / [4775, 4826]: 1.2 angstrom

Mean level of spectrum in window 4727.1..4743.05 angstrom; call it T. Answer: 1.25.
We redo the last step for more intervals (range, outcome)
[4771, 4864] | 1.27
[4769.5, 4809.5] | 1.28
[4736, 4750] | 1.21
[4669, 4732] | 1.28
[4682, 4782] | 1.26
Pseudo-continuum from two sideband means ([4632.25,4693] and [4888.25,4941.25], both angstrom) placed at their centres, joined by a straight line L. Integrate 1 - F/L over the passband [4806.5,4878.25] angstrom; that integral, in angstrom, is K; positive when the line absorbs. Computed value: 5.3 angstrom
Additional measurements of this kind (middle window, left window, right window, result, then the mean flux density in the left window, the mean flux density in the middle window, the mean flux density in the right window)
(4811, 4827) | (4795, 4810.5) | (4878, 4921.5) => 0.2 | 1.32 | 1.31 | 1.34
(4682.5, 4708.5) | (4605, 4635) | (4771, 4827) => 0.8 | 1.35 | 1.28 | 1.29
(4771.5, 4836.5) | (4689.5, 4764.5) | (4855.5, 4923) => -1.0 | 1.25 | 1.29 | 1.29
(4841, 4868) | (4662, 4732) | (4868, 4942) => 2.2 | 1.29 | 1.22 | 1.34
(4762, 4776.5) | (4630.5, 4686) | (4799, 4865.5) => 0.8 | 1.34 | 1.23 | 1.28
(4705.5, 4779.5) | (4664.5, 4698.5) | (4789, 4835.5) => 2.6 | 1.28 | 1.25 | 1.3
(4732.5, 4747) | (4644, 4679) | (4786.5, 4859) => 1.0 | 1.34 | 1.22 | 1.27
